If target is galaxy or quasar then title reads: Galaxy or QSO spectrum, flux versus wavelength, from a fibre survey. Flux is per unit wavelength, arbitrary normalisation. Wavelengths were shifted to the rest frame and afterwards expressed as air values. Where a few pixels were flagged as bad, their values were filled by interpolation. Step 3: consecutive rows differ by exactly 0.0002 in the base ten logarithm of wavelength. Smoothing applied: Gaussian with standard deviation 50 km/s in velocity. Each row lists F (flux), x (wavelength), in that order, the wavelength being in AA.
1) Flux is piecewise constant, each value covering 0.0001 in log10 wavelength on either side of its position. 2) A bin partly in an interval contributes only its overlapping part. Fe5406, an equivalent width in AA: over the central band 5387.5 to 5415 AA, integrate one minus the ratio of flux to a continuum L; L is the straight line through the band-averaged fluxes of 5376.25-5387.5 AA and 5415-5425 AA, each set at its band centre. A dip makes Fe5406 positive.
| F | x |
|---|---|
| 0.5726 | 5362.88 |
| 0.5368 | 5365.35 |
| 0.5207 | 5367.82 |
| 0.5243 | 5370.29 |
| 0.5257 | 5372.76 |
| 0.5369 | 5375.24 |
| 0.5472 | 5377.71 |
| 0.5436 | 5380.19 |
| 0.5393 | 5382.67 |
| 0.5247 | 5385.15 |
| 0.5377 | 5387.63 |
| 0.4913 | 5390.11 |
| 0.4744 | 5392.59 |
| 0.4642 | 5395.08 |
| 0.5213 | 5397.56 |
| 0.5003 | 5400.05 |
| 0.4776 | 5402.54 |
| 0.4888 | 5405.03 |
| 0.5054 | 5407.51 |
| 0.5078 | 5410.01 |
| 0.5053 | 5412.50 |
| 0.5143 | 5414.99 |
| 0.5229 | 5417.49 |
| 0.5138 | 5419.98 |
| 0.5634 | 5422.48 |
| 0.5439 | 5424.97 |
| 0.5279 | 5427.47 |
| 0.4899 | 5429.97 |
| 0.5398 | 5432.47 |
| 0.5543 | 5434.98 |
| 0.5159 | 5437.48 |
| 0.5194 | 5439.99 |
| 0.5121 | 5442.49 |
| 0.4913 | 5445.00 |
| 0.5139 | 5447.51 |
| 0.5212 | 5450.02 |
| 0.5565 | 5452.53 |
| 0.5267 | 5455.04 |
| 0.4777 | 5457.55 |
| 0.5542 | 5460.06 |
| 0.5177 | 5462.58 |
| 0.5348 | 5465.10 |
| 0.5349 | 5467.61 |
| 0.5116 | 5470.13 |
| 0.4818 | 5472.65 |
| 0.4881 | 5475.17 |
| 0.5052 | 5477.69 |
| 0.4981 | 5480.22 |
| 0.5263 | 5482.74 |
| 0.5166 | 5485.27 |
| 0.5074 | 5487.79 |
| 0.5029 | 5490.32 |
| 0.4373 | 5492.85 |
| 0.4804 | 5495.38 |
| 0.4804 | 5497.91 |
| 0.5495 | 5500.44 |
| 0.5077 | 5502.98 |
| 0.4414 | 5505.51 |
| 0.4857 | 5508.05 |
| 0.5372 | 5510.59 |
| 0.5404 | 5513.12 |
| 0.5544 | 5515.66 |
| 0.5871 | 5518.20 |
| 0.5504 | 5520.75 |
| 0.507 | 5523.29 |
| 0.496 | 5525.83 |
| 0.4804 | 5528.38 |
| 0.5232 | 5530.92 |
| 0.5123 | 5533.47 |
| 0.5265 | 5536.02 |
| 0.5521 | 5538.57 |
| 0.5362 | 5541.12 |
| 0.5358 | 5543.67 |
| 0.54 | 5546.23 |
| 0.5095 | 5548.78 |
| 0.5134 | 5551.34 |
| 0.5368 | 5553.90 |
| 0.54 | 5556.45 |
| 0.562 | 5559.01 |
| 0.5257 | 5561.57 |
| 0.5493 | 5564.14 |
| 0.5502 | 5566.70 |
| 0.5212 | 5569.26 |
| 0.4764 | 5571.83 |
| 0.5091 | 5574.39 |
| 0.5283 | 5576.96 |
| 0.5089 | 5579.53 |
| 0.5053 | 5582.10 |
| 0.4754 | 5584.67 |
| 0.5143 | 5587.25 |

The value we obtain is 2.0 AA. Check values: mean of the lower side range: 0.539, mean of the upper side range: 0.533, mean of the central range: 0.497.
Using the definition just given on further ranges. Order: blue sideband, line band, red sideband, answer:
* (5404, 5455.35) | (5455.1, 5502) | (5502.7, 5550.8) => 1.4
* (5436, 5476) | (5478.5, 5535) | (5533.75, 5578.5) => 1.4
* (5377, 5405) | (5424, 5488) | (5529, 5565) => 0.1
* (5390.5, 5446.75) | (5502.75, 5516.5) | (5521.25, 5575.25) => 0.3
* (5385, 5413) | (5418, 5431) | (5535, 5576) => -0.6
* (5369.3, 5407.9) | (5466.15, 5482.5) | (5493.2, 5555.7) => 0.4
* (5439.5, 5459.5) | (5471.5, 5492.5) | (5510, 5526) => 1.1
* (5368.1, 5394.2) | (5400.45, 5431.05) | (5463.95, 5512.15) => 0.2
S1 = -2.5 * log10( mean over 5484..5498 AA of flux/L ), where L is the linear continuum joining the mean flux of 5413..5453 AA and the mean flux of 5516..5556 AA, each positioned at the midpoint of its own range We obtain 0.08 mag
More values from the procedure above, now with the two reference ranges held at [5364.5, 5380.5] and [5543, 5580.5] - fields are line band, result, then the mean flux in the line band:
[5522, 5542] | 0.024 mag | 0.517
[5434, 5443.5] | 0.012 mag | 0.525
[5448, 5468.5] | 0.006 mag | 0.527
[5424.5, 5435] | 0.009 mag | 0.527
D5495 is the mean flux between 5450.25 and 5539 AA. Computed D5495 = 0.514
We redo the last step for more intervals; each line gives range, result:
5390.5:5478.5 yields 0.514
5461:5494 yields 0.505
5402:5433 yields 0.516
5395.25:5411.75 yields 0.498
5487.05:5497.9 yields 0.481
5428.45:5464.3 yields 0.521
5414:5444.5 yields 0.526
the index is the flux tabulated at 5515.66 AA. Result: 0.5544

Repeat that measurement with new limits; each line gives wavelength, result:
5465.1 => 0.5348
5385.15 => 0.5247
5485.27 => 0.5166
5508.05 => 0.4857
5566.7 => 0.5502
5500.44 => 0.5495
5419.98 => 0.5138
